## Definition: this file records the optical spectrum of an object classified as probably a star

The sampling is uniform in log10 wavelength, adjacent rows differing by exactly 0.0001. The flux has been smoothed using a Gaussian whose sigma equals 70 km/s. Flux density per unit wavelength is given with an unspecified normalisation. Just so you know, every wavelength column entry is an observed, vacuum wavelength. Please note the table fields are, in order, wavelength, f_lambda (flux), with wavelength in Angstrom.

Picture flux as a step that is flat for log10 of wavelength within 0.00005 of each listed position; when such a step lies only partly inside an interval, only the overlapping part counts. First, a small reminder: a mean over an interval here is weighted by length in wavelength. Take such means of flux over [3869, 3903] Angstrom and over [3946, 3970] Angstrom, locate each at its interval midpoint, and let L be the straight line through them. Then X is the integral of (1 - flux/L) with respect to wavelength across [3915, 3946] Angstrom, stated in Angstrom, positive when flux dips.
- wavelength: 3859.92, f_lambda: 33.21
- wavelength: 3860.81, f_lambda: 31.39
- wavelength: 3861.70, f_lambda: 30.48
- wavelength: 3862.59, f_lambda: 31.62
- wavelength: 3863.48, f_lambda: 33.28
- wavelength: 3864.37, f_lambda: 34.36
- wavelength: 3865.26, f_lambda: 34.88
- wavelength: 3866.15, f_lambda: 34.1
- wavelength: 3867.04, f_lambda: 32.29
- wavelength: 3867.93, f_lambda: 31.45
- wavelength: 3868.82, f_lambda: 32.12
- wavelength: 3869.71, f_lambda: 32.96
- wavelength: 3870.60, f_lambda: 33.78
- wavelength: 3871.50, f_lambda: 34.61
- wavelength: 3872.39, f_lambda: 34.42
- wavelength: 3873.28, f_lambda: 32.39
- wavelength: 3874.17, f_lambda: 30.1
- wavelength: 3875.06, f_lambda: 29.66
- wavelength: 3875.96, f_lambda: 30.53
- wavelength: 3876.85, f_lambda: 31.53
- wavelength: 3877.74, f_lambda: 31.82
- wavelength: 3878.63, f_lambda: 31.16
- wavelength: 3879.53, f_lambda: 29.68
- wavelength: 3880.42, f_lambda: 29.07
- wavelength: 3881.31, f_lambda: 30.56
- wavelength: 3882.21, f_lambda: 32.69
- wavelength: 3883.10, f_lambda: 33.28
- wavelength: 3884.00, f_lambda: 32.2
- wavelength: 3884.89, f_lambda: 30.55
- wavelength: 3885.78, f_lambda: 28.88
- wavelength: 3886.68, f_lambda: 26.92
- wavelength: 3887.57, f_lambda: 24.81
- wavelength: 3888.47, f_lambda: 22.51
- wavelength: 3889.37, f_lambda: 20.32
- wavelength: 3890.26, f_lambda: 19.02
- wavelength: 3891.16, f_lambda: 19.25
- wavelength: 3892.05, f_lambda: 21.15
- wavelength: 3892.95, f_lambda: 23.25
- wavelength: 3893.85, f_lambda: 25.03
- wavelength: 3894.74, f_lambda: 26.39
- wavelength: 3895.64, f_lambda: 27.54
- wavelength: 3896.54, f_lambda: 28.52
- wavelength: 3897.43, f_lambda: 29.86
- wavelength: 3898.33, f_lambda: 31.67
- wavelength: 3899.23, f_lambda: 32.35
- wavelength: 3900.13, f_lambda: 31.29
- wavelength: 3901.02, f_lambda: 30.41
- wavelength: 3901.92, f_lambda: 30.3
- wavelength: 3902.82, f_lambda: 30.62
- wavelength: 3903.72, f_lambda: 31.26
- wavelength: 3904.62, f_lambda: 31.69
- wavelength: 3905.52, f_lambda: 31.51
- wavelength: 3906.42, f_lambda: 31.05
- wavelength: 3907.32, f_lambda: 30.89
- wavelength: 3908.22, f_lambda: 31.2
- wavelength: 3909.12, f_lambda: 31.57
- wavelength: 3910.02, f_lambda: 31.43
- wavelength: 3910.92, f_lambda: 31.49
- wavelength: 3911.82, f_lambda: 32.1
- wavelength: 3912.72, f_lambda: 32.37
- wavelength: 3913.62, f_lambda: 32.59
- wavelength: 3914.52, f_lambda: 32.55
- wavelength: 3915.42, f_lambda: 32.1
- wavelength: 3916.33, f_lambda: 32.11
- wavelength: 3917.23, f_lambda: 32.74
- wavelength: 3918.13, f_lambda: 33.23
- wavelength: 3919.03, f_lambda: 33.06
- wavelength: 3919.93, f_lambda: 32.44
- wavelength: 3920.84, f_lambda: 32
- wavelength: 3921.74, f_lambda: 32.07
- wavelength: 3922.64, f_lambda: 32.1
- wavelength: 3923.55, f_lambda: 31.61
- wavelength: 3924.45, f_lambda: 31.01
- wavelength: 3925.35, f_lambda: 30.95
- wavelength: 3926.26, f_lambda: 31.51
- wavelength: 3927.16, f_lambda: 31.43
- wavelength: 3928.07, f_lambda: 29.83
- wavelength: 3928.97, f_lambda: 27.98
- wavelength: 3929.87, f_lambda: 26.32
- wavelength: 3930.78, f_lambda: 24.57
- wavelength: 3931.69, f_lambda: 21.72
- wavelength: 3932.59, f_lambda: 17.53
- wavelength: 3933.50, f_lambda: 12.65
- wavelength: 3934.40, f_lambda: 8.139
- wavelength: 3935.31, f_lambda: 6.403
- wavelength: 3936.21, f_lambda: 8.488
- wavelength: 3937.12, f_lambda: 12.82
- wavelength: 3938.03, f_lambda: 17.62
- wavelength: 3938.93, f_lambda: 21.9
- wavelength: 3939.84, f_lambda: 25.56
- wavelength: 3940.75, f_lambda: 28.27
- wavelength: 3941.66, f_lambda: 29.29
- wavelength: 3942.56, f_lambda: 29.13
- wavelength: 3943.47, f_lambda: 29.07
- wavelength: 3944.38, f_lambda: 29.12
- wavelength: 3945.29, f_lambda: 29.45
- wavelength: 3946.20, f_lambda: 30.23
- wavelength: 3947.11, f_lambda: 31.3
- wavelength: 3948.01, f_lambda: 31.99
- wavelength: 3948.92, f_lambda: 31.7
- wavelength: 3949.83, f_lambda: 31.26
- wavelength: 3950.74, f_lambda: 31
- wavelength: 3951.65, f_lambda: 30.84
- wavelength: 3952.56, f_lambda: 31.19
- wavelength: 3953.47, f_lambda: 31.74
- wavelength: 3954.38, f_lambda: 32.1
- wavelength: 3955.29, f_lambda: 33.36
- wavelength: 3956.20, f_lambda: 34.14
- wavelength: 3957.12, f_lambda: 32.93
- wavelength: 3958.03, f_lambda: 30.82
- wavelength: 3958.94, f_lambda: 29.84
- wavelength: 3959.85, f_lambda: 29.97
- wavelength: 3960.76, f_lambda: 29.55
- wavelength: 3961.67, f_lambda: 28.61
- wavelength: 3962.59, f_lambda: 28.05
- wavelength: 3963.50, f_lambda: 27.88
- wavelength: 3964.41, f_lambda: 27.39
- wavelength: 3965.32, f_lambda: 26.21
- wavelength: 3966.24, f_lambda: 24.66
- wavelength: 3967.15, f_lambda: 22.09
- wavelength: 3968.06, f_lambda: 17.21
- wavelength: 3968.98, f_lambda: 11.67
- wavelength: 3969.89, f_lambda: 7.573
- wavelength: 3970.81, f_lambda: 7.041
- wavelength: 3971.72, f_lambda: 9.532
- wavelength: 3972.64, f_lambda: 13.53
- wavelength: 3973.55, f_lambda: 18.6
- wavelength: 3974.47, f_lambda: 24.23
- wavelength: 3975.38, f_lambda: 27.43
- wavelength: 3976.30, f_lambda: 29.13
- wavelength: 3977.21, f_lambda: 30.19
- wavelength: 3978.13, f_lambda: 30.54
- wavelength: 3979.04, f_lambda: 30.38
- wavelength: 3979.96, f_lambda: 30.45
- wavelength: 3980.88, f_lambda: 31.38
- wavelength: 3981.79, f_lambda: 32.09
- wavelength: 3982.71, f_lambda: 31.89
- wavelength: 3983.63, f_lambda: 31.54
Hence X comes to 2.73 Angstrom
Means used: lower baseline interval 29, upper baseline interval 28.2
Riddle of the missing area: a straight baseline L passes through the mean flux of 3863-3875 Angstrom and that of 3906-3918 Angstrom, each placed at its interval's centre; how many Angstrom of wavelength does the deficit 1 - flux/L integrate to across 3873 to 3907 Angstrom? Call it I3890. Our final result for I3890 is 4.0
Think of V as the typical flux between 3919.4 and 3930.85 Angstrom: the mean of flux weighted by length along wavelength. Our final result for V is 30.5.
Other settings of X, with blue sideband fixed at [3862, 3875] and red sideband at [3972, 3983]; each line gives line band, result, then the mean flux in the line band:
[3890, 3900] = 1.70 Angstrom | 26.1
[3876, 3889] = 1.02 Angstrom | 29.7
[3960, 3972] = 2.95 Angstrom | 21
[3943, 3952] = -0.59 Angstrom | 30.6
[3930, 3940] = 4.49 Angstrom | 16.2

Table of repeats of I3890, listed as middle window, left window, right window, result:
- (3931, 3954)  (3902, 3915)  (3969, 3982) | 1.98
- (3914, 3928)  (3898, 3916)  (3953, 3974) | -1.10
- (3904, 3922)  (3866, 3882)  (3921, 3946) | -3.37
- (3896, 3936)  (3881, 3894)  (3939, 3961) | -1.53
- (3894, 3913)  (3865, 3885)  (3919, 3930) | 0.47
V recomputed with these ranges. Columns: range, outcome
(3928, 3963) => 26.3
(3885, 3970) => 27.6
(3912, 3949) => 27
